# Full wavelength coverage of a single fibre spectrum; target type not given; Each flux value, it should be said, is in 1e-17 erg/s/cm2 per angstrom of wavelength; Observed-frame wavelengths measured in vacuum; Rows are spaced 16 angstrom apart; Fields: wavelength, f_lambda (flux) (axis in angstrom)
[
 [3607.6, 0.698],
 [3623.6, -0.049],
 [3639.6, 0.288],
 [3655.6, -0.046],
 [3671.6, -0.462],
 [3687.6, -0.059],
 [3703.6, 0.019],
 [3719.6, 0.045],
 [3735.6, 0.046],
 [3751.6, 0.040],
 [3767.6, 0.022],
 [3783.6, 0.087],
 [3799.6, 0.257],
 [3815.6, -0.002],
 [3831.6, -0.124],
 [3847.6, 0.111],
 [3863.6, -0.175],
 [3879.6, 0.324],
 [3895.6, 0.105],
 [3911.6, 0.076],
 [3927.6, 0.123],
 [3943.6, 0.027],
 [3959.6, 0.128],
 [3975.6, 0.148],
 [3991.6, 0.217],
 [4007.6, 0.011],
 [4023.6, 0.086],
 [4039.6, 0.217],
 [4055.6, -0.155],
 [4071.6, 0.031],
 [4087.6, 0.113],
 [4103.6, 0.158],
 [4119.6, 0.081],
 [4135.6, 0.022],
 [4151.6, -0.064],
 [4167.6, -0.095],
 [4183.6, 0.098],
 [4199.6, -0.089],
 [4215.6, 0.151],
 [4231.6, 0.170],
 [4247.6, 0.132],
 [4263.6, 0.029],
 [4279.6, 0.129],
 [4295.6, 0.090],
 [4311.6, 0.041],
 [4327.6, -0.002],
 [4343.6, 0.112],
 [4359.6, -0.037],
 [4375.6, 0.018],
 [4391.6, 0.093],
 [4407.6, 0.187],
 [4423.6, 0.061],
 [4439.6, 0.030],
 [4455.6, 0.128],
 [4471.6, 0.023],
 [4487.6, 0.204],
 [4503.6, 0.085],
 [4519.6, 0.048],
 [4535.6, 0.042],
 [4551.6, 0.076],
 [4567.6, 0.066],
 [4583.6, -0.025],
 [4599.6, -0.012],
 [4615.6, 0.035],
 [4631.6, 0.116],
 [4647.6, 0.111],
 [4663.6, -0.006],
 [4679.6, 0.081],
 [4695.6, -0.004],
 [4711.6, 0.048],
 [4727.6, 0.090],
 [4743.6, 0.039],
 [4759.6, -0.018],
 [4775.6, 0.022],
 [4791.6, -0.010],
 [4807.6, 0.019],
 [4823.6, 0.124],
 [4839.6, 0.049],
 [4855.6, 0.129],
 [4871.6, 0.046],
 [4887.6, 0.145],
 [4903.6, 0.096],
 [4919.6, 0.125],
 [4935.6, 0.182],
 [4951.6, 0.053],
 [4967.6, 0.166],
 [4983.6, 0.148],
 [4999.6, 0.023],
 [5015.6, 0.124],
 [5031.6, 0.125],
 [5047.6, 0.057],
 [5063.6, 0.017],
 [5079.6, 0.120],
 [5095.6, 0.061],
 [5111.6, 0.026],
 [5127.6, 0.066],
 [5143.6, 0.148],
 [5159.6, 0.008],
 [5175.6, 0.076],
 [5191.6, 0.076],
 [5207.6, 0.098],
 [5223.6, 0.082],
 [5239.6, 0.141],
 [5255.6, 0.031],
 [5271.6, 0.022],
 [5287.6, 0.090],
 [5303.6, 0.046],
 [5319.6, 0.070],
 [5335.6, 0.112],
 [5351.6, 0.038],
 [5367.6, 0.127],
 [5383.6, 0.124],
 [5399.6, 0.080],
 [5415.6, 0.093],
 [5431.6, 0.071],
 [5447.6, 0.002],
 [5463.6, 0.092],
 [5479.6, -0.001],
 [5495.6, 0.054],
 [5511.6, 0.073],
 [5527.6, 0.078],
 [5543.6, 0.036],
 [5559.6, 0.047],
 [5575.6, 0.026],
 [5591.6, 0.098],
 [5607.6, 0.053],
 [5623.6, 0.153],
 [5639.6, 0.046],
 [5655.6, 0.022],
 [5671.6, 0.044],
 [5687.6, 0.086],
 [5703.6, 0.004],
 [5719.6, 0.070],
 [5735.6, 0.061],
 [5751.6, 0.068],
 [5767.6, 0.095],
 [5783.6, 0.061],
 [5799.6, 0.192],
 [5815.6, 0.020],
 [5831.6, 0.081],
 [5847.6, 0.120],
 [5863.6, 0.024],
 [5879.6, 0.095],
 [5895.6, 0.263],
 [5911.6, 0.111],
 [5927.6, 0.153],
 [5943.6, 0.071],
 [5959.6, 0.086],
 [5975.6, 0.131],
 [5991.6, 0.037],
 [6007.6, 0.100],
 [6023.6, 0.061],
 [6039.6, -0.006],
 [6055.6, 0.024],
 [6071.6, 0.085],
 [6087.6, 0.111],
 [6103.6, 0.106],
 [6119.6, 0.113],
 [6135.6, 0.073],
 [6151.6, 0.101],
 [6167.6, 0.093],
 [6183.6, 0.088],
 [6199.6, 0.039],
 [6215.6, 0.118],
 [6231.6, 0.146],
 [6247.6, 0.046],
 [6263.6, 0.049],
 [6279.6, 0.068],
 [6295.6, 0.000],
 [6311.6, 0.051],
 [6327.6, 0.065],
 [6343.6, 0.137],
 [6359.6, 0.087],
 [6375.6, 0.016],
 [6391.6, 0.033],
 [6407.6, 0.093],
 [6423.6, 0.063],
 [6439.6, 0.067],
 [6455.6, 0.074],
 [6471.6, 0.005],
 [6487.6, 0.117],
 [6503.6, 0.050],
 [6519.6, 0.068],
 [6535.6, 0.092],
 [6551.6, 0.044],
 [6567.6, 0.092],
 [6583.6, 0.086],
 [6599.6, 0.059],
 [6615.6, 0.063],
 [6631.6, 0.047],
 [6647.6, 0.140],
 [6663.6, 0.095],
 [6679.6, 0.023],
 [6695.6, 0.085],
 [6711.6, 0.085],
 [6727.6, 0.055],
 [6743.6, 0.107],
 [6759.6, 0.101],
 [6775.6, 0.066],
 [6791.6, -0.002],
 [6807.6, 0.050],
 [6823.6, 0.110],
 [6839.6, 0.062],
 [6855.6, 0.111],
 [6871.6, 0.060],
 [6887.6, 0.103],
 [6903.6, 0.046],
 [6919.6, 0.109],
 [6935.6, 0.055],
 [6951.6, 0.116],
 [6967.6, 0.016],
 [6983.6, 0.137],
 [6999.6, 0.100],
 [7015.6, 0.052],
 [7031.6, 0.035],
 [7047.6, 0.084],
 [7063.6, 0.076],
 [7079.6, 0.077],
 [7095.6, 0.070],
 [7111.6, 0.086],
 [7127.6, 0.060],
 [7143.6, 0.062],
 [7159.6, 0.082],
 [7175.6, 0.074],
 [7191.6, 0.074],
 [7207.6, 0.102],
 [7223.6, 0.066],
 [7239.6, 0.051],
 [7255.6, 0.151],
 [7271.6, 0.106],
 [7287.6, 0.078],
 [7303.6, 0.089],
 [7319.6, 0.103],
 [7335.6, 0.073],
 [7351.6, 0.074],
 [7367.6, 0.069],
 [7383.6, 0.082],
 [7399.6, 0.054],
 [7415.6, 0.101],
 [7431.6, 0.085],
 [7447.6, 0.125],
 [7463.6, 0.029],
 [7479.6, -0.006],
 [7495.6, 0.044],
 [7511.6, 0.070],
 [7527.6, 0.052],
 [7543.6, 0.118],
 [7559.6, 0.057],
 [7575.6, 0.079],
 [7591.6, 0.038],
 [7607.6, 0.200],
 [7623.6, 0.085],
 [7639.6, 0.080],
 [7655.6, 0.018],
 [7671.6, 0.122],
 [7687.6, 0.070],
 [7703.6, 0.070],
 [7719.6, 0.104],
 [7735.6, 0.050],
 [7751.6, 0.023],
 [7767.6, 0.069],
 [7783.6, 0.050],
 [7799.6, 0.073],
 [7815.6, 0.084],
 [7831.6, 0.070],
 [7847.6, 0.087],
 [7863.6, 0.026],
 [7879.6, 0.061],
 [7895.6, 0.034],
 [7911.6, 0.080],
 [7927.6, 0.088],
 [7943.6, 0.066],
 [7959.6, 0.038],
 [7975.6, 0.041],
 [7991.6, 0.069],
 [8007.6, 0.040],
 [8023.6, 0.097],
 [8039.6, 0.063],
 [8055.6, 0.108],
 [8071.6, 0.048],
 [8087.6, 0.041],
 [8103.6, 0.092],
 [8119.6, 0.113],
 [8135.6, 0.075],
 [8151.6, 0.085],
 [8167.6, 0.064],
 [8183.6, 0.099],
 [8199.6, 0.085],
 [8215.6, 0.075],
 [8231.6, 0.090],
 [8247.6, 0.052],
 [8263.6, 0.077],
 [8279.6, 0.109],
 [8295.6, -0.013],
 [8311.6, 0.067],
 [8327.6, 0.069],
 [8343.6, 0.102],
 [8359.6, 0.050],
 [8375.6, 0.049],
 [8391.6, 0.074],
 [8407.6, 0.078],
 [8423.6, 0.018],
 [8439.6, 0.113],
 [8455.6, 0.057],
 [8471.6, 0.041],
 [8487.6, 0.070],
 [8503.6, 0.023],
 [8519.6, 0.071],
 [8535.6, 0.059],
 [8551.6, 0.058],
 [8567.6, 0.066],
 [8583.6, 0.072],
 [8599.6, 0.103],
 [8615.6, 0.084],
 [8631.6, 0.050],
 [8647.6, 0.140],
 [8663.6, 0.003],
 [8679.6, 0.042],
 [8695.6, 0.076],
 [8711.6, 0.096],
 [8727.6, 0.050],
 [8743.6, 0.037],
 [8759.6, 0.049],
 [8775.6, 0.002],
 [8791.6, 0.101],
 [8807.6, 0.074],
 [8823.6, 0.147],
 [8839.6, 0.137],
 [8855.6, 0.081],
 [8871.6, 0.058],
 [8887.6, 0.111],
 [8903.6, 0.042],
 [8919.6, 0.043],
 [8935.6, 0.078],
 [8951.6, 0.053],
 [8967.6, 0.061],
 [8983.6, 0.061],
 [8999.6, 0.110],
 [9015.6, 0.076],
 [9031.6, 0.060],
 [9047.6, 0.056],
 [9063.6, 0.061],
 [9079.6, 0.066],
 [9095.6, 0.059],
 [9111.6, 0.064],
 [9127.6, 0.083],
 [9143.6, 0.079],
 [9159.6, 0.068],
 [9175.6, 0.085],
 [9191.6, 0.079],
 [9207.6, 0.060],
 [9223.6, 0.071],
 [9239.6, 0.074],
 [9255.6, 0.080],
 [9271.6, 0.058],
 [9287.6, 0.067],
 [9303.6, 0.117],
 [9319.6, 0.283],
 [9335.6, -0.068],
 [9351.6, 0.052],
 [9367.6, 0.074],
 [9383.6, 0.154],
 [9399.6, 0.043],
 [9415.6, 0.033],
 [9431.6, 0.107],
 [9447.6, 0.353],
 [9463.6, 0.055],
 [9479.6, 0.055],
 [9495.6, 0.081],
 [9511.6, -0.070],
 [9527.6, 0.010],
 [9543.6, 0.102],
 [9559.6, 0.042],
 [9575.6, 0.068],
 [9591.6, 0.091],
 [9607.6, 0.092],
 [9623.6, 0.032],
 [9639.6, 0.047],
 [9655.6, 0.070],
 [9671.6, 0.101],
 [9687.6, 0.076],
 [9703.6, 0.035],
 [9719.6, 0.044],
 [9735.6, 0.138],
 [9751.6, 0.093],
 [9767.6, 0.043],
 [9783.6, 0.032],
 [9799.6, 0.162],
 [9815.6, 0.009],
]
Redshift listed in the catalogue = 0.263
